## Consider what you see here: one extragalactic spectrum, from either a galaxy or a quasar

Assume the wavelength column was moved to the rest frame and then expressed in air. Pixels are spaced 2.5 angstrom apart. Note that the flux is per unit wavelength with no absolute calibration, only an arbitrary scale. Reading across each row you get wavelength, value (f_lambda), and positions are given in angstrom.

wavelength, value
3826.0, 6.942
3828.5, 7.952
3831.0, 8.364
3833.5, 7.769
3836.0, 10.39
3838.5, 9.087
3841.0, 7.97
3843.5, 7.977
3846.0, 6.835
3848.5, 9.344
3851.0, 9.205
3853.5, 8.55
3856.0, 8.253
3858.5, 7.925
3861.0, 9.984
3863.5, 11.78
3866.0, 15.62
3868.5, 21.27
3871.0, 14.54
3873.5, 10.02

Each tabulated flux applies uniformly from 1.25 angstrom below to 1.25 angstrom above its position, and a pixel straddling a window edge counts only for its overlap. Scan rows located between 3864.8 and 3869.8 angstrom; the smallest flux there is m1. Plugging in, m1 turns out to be 15.62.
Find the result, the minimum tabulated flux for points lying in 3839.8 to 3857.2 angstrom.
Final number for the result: 6.835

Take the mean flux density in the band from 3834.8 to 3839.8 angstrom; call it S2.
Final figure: 9.71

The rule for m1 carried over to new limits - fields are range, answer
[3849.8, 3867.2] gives 7.925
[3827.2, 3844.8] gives 7.769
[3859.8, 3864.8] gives 9.984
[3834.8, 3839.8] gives 9.087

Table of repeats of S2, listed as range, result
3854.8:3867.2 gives 10.7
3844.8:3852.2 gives 8.47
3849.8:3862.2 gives 8.78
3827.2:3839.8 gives 8.7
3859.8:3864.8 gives 10.9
